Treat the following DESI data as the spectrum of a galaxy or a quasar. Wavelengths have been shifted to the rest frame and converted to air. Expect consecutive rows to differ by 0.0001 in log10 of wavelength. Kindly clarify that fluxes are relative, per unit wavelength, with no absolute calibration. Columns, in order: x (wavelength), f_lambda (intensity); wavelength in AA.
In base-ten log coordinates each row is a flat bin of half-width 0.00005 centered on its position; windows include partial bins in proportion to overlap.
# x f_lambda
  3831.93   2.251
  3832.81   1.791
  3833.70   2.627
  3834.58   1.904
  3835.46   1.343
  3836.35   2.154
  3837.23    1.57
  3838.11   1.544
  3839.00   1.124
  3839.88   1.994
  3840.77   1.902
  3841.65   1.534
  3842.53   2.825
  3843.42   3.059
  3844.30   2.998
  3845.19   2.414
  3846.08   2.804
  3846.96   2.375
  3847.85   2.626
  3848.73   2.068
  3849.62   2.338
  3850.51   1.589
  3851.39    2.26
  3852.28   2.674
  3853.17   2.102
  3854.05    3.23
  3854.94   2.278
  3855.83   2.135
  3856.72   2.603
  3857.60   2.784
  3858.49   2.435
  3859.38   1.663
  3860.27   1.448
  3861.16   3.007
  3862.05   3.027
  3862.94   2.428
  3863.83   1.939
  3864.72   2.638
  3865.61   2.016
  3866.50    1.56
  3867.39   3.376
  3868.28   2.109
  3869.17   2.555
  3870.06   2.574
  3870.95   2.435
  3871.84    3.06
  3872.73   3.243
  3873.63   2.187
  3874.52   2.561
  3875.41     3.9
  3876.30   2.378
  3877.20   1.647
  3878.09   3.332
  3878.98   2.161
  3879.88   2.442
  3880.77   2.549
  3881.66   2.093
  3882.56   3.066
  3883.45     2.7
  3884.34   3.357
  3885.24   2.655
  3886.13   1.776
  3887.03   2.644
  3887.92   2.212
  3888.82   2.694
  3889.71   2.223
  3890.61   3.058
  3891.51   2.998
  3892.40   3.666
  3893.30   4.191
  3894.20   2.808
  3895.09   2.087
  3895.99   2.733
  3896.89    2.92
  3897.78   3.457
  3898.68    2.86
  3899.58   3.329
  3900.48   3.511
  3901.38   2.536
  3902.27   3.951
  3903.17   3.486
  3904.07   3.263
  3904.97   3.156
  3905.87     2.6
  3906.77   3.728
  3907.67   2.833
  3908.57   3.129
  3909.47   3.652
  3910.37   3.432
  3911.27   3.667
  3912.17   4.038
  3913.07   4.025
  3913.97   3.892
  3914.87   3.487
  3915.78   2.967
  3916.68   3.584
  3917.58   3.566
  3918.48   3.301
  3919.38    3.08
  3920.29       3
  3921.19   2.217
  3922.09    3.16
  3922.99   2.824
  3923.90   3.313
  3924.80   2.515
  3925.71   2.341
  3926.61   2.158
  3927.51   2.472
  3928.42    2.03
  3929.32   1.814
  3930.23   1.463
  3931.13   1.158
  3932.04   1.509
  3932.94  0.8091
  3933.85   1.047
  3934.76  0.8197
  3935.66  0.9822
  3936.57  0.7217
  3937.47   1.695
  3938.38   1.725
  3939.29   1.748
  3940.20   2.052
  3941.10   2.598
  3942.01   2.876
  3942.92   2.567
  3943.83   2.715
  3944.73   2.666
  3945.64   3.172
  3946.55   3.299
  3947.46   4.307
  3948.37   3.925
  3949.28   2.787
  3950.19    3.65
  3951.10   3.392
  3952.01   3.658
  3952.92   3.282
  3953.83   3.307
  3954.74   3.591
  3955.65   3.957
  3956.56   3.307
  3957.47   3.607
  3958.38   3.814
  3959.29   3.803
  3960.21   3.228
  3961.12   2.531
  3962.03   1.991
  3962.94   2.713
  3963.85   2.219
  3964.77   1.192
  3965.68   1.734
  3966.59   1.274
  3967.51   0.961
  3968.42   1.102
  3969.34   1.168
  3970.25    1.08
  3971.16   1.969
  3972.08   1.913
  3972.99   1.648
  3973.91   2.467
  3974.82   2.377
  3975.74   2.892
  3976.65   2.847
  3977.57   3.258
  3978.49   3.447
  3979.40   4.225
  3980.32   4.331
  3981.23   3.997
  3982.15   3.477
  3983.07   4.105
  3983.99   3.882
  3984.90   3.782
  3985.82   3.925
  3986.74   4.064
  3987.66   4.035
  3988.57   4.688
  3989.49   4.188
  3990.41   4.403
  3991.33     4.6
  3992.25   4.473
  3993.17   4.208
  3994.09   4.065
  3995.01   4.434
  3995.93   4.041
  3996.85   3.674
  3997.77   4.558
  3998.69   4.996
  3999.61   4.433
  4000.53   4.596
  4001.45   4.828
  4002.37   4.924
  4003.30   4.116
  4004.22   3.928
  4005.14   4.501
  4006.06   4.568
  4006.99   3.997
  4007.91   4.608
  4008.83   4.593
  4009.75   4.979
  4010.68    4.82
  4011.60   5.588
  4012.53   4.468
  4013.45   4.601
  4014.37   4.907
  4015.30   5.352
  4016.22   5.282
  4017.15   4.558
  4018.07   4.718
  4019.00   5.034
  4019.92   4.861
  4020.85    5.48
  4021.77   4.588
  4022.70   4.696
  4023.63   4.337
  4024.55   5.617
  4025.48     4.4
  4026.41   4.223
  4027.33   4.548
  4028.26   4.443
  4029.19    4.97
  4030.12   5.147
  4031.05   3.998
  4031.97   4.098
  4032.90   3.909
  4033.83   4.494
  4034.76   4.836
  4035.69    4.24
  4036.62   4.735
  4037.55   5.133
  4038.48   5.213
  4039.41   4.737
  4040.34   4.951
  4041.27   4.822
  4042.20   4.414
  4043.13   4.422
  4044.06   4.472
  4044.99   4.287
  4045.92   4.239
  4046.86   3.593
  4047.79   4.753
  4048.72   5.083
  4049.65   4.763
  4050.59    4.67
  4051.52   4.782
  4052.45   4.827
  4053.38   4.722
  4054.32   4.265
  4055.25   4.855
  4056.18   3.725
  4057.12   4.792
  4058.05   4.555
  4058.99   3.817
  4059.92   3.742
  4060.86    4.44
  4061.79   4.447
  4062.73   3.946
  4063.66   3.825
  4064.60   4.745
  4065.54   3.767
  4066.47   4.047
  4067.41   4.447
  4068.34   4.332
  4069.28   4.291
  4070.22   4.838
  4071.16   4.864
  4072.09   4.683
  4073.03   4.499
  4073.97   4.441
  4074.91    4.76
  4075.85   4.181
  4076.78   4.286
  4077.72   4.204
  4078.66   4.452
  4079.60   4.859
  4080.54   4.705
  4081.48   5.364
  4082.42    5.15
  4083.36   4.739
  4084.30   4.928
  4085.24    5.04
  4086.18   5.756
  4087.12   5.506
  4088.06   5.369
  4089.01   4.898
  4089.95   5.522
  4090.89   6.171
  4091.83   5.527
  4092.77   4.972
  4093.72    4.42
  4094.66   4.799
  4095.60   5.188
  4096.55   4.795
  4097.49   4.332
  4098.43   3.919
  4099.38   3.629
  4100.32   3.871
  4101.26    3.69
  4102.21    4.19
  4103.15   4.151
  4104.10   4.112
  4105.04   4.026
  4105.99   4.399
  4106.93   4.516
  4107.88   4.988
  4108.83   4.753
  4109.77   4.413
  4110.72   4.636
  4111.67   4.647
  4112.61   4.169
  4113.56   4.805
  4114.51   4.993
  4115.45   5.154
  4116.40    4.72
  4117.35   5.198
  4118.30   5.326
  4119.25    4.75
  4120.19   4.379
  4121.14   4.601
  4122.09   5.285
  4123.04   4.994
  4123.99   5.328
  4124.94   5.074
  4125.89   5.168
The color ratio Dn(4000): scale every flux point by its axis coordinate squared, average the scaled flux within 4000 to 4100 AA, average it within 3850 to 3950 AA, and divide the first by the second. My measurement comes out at 1.9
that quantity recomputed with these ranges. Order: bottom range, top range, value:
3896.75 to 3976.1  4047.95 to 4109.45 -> 1.84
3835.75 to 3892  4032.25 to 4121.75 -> 2.11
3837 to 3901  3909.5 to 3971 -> 1.06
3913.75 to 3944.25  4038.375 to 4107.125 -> 2.15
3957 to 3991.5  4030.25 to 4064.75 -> 1.57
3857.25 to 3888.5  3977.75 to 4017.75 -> 1.86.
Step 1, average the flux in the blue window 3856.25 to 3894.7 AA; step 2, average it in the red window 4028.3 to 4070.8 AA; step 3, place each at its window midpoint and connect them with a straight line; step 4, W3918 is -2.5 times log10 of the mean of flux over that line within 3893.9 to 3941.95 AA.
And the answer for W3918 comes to 0.14 mag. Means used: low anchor 2.61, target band 2.66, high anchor 4.47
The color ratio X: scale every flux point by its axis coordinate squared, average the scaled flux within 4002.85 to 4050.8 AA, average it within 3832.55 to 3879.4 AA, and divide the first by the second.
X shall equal 2.2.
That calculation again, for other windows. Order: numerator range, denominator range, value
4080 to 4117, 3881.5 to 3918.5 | 1.67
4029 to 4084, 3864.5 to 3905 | 1.77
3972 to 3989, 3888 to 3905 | 1.18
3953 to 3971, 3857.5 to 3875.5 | 1.04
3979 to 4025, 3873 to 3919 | 1.57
